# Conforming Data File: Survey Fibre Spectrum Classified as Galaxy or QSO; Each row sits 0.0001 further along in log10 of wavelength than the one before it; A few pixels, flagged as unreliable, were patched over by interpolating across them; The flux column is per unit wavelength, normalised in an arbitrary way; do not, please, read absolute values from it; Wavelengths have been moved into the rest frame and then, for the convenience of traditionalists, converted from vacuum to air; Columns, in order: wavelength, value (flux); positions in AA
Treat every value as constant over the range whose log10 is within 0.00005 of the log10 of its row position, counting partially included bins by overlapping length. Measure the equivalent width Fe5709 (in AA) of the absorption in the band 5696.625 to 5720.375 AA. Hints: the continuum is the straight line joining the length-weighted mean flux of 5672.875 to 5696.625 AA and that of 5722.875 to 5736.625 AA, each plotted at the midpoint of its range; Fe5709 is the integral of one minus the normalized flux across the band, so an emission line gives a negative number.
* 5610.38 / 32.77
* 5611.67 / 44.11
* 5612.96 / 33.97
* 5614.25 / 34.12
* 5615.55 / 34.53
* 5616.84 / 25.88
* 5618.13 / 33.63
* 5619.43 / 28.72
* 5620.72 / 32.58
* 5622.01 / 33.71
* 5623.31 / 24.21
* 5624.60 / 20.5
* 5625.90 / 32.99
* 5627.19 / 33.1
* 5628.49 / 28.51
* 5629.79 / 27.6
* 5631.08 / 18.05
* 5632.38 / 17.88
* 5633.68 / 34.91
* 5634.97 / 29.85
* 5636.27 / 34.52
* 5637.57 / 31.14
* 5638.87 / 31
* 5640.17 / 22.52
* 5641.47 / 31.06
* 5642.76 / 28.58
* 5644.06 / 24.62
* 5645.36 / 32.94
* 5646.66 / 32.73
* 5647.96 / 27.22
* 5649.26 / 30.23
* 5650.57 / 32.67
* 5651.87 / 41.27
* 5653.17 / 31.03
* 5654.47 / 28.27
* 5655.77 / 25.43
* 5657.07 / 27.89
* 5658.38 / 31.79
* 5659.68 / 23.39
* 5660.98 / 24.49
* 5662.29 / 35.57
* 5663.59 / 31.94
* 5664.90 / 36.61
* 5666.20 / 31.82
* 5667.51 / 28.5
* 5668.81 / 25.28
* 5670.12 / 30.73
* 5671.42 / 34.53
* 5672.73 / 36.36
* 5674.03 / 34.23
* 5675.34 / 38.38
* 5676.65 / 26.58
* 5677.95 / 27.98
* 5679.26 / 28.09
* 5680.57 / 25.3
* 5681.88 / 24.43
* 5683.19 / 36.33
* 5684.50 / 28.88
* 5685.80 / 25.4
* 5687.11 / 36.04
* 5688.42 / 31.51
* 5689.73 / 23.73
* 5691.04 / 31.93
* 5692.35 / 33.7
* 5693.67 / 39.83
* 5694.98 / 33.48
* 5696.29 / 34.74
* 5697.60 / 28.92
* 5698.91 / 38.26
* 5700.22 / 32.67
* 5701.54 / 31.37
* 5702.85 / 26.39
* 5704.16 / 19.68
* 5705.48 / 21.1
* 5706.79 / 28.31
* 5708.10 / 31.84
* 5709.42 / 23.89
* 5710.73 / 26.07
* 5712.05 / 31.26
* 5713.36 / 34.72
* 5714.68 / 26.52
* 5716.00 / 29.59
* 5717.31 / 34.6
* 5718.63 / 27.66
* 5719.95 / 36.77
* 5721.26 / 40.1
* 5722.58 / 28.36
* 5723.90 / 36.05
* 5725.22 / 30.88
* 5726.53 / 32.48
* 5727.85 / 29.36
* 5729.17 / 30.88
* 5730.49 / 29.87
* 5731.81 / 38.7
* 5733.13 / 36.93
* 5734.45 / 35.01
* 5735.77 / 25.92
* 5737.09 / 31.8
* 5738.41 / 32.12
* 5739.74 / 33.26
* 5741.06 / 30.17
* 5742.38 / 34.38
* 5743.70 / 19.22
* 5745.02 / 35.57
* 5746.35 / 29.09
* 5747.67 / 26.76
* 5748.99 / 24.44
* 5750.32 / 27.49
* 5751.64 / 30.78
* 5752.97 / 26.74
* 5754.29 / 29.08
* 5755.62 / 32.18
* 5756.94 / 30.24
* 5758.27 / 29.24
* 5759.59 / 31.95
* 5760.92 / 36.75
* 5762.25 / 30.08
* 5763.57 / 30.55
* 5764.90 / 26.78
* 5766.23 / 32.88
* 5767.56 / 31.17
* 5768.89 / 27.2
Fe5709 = 1.8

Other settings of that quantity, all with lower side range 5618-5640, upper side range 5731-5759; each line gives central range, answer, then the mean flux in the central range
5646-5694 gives -2.3 AA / 30.7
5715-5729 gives -1.1 AA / 32.4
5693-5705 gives -0.7 AA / 31.5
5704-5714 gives 0.8 AA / 27.5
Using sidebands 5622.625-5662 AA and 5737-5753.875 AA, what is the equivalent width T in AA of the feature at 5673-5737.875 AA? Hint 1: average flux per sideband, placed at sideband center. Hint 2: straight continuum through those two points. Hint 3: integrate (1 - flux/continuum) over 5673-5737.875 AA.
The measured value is -4.3 AA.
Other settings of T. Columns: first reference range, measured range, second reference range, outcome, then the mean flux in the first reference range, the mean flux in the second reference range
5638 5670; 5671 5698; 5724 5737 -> -0.5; 29.9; 32.4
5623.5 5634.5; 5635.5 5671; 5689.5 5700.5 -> -1.3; 26.7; 33.4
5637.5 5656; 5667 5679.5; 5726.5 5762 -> -0.4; 30.1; 30.7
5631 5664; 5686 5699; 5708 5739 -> -0.8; 29.4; 31.7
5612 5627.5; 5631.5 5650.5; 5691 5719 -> 1.0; 30.9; 30.3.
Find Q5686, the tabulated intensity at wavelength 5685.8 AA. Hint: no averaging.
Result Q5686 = 25.4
